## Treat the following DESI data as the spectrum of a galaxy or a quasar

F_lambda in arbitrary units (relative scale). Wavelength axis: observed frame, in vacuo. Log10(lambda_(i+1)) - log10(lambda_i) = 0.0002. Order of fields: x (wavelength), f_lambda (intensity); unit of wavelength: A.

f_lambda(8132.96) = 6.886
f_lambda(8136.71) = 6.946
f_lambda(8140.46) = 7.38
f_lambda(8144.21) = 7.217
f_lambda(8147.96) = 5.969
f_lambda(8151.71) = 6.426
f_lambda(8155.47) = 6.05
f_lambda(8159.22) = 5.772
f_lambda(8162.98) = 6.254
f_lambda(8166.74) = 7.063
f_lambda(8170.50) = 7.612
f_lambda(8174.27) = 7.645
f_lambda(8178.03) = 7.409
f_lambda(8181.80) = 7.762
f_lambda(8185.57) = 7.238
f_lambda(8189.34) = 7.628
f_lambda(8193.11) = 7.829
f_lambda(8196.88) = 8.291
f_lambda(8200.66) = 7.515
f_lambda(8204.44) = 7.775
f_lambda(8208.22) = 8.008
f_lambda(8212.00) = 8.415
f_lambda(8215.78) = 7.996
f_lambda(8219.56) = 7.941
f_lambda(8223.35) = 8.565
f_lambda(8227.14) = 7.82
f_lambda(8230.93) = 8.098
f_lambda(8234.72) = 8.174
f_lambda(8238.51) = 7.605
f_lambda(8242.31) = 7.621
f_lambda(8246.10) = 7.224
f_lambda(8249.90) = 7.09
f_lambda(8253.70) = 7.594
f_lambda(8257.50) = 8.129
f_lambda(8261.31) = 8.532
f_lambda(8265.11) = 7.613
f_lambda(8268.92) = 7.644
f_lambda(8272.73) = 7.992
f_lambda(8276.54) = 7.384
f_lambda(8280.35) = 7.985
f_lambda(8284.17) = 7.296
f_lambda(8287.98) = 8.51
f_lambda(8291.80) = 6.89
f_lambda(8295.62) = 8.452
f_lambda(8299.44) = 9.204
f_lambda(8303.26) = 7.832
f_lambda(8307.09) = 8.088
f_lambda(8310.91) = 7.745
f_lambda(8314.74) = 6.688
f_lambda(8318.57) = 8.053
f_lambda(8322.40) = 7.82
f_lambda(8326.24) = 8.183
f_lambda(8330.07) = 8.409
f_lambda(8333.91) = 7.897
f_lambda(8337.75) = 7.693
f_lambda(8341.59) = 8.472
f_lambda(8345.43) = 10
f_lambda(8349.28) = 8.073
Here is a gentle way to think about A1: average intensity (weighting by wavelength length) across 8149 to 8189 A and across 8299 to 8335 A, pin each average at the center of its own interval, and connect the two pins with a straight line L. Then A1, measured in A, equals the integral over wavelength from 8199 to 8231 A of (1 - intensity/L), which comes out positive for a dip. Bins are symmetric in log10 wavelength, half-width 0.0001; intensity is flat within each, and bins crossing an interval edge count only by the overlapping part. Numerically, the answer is -3.4 A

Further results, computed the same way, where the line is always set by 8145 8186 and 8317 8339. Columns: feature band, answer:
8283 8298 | -0.22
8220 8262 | -2.63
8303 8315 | 0.30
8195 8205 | -1.11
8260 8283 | -0.66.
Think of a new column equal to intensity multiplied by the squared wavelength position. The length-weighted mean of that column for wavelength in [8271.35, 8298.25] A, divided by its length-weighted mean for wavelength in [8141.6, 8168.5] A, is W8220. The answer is 1.3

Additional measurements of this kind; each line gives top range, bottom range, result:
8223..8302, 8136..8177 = 1.19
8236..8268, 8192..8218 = 0.97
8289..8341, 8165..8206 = 1.08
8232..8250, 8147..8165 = 1.27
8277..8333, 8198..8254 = 1.03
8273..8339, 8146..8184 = 1.20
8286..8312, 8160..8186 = 1.16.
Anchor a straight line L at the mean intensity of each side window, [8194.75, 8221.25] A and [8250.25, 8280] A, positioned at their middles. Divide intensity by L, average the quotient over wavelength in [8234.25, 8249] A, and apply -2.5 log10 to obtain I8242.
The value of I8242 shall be 0.04 mag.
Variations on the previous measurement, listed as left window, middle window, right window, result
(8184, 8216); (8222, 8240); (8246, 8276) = -0.034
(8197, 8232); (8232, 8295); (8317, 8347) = 0.057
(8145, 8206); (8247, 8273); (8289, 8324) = -0.021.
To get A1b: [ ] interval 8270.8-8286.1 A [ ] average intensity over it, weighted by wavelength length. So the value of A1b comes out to 7.67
